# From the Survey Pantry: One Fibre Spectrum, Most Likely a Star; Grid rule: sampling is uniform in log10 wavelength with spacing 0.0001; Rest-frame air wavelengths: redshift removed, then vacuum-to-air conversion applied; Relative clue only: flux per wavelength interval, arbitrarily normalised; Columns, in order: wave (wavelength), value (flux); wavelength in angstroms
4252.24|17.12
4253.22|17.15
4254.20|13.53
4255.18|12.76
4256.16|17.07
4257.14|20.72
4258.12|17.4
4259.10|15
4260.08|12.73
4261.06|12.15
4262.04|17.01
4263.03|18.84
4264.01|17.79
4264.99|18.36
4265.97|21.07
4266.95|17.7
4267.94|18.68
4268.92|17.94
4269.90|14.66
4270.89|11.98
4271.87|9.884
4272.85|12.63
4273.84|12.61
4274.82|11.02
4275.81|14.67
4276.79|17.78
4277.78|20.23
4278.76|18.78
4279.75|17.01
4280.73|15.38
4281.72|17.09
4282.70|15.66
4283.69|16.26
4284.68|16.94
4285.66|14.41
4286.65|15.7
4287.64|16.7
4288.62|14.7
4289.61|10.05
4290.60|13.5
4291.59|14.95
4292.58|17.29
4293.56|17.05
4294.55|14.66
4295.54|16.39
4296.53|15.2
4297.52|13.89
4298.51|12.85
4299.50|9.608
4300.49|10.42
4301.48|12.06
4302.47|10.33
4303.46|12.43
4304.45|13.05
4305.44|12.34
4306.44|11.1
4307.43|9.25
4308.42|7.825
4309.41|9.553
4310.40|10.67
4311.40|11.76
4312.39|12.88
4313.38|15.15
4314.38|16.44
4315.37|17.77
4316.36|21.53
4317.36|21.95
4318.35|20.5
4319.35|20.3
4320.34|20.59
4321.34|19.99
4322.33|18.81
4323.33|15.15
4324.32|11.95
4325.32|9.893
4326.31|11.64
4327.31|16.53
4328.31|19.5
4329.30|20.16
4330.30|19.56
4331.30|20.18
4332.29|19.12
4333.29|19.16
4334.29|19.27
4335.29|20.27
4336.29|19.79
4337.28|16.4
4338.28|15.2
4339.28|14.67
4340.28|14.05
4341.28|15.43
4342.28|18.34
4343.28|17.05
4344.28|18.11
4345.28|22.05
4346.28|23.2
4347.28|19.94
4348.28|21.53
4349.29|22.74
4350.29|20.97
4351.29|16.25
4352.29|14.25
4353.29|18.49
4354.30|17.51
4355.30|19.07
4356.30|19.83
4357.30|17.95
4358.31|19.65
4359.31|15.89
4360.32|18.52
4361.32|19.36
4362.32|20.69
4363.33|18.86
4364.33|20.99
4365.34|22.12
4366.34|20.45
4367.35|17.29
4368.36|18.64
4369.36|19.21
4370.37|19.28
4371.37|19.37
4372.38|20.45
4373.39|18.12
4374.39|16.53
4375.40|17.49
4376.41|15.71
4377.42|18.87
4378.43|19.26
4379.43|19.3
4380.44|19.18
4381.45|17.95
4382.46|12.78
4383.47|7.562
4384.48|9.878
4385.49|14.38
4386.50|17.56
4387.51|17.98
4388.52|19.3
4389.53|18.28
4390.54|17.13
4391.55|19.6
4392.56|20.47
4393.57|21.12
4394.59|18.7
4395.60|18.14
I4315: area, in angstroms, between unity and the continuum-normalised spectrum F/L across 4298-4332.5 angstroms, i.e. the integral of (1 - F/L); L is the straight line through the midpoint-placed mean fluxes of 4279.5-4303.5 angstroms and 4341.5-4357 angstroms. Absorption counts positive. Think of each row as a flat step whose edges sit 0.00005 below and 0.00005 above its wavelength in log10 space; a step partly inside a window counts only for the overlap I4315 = 3.3 angstroms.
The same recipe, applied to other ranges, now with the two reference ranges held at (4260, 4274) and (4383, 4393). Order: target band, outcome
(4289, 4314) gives 5.17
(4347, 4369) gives -4.13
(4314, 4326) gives -1.40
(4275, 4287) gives -0.55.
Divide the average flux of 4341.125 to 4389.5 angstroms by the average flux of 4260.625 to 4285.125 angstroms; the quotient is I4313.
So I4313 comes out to 1.13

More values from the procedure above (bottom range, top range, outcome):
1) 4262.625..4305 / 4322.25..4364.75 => 1.20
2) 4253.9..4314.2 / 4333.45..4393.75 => 1.25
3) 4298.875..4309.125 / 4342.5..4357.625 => 1.78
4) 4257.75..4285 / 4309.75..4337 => 1.09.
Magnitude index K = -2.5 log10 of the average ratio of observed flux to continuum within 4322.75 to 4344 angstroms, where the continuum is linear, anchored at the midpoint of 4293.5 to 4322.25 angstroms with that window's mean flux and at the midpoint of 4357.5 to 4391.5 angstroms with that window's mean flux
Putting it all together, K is -0.07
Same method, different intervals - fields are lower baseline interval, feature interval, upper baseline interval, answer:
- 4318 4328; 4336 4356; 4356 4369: -0.01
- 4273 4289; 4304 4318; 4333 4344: 0.21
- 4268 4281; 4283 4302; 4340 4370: 0.11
